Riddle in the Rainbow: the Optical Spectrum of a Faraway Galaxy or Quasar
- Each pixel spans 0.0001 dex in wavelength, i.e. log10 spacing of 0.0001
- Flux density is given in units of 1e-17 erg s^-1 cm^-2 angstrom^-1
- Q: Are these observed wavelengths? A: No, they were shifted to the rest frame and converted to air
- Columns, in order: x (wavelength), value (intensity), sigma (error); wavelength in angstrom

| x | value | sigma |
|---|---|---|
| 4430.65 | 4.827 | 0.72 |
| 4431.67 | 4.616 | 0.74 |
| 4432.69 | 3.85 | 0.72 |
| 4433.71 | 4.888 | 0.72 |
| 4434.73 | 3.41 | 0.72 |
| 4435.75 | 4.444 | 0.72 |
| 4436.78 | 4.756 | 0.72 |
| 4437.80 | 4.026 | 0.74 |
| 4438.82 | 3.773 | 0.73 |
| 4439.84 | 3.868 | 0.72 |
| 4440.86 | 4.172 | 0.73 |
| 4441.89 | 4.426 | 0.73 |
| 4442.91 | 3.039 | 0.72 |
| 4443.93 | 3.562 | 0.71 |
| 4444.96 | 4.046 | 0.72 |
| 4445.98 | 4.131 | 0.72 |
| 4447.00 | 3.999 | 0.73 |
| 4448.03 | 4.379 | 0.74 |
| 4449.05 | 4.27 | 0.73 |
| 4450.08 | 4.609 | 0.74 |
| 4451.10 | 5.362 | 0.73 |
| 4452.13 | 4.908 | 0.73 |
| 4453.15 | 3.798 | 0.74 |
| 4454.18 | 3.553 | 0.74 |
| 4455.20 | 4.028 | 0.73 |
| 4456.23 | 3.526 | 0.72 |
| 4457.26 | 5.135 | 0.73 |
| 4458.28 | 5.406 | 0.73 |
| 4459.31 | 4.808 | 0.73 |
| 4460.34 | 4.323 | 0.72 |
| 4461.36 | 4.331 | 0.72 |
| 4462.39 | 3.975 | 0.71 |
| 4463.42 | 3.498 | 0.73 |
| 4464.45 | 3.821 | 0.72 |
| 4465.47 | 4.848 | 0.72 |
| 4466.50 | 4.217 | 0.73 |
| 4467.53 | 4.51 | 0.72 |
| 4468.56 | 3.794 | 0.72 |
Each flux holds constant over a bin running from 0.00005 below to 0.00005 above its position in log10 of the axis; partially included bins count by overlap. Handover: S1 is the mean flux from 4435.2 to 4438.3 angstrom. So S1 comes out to 4.39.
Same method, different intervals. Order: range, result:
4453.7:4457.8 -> 4.08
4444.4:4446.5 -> 4.08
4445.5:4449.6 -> 4.2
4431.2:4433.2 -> 4.23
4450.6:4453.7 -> 4.67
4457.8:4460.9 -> 4.83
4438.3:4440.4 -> 3.84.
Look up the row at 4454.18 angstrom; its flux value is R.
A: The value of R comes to 3.553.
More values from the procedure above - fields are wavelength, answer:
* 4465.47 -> 4.848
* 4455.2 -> 4.028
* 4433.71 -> 4.888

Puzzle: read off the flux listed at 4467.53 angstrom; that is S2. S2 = 4.51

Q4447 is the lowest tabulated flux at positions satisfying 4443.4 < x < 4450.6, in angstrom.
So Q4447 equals 3.562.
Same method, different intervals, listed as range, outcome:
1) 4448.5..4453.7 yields 3.798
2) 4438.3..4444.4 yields 3.039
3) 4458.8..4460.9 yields 4.323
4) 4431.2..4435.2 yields 3.41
